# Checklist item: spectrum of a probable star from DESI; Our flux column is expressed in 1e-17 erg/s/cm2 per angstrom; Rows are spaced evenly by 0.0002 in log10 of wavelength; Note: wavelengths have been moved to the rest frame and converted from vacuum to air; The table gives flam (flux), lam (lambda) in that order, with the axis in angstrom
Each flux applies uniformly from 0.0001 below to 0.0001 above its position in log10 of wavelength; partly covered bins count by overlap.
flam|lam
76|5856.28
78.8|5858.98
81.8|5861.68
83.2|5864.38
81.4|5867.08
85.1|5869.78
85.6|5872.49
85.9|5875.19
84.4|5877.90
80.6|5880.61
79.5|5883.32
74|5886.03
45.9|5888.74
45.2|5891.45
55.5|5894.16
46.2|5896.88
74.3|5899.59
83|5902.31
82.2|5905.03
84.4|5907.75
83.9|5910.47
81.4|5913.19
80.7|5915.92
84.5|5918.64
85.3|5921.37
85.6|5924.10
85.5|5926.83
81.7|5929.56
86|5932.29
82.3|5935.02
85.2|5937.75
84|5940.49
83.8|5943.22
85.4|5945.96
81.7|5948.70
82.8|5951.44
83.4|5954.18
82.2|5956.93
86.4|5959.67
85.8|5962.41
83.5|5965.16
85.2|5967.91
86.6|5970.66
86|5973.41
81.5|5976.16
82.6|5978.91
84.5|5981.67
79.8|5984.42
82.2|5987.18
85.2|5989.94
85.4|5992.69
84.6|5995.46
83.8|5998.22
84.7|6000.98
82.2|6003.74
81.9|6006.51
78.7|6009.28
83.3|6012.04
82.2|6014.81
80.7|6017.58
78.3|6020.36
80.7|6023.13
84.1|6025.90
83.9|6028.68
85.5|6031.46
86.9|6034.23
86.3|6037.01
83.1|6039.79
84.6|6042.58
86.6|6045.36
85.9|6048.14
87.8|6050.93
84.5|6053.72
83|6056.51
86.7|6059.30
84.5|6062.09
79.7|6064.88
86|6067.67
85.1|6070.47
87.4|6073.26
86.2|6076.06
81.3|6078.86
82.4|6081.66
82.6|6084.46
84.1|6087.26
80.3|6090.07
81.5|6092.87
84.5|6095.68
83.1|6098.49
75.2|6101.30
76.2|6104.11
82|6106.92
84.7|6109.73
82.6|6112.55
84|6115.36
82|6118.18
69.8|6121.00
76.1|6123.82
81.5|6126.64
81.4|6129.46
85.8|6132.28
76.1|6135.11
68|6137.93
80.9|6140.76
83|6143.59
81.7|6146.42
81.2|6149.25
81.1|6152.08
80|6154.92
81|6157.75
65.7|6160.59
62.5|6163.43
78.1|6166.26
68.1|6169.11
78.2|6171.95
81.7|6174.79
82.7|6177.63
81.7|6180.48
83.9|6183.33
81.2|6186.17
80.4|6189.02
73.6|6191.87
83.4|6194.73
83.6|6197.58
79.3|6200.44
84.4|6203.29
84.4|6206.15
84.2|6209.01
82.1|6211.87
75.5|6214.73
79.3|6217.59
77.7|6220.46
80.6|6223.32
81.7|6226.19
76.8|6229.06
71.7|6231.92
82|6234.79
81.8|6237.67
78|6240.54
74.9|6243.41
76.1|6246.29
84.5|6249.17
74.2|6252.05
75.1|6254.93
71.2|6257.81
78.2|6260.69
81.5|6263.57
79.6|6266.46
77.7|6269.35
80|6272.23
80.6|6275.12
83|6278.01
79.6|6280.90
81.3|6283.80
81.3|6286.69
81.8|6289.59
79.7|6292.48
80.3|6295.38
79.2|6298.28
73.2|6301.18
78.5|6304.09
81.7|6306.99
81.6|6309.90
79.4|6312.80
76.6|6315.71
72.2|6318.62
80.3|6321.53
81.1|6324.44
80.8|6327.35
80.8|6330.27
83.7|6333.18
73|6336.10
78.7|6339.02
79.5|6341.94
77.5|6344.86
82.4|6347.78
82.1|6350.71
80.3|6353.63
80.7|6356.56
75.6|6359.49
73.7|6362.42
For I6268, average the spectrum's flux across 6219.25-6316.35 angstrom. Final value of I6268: 78.9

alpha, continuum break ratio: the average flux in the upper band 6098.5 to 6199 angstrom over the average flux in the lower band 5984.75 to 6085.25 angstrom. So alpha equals 0.94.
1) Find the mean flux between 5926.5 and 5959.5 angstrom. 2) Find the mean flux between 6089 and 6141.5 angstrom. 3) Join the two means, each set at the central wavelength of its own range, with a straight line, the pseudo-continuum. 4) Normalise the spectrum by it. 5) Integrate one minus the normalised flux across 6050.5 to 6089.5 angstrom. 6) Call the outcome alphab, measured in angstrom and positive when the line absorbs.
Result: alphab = -1.6 angstrom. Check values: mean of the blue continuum 83.7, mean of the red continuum 79.8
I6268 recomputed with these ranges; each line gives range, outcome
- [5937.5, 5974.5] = 84.4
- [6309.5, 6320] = 77.1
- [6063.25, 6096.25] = 83.4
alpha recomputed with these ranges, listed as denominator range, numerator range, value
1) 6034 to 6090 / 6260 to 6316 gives 0.94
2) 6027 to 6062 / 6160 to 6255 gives 0.92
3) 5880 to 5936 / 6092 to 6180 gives 1.04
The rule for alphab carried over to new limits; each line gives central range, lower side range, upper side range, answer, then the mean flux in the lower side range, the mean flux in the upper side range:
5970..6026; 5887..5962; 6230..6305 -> -3.2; 78.2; 78.6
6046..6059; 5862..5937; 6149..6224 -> -1.2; 77.7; 79.1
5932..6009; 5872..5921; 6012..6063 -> -4.2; 74.3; 84.1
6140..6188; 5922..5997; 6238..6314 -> 1.4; 84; 79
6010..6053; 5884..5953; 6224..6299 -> -3.4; 77.3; 78.9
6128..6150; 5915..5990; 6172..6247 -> 0.4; 83.9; 80.1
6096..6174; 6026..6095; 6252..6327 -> 4.1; 84.4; 78.9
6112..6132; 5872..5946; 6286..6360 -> -0.3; 77.7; 79.3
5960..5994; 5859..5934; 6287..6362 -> -2.7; 77.6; 79.2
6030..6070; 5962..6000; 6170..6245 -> -1.1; 84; 80.1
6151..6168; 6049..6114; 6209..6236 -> 1.3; 83.1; 78.9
